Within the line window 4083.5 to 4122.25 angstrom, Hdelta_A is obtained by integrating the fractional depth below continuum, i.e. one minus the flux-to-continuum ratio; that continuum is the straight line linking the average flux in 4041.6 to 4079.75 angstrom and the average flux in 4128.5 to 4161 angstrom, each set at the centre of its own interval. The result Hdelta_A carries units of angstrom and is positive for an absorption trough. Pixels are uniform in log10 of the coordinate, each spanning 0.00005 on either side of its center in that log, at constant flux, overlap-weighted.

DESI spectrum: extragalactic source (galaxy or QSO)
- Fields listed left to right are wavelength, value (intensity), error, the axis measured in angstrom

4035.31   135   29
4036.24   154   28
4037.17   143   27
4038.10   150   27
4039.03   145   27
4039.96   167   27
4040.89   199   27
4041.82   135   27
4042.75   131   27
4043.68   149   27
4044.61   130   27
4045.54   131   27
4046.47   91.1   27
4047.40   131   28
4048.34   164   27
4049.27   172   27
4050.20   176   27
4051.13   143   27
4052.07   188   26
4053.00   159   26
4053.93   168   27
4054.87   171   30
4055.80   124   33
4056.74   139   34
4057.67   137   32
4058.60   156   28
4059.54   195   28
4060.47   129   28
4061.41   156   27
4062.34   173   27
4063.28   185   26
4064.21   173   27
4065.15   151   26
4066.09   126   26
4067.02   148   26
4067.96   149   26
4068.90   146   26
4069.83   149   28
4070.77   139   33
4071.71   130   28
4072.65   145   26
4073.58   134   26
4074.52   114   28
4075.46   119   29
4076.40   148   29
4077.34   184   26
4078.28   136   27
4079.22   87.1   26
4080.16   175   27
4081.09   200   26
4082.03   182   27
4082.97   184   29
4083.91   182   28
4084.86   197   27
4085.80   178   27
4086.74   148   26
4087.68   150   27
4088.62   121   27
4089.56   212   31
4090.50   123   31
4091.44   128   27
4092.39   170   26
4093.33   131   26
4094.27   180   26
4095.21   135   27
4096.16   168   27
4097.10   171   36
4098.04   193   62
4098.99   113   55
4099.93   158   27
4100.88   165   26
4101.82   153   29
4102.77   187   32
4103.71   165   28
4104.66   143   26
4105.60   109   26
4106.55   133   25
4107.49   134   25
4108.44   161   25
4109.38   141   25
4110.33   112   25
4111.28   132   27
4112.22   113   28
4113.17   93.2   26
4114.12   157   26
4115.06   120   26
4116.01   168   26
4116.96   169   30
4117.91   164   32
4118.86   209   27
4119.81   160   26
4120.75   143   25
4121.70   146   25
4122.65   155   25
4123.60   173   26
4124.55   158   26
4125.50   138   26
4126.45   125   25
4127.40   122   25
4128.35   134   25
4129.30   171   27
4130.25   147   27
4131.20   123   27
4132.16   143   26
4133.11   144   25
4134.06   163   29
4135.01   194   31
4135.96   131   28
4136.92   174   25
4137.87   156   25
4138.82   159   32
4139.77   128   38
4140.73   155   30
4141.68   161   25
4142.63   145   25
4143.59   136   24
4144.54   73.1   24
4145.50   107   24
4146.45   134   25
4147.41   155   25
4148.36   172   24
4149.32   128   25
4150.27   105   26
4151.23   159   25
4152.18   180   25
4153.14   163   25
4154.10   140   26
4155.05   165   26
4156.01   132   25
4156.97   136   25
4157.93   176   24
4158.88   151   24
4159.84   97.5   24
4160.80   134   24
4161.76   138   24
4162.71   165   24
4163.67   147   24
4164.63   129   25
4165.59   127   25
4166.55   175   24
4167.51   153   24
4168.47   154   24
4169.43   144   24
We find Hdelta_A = -1.6 angstrom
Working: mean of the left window 147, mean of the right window 145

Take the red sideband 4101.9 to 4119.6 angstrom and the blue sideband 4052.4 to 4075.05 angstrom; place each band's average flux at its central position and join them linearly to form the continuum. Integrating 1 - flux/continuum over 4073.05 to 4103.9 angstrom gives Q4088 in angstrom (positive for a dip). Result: -2.0 angstrom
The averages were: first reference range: 150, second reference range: 145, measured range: 157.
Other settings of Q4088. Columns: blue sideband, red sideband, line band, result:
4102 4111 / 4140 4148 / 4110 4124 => -0.8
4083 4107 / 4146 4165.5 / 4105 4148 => 2.0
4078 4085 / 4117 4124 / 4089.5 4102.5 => 0.8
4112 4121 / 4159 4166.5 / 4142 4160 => 0.0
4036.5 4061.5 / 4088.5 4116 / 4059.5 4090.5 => -1.3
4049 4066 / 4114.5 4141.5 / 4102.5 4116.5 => 1.6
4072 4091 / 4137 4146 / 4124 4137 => -0.6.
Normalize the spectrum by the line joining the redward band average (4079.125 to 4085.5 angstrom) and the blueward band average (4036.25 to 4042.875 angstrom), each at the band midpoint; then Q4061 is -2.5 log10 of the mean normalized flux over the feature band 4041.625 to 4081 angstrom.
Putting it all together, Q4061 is 0.124 mag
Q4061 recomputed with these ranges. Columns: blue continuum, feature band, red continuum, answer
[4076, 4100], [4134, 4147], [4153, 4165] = 0.03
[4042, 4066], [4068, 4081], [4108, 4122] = 0.07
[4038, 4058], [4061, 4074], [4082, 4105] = 0.03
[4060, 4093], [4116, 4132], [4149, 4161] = -0.03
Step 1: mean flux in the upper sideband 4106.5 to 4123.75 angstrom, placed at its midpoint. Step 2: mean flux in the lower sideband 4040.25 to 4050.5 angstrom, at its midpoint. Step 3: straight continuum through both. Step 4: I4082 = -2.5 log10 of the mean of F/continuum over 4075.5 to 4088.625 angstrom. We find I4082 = -0.11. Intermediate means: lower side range 146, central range 162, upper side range 146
